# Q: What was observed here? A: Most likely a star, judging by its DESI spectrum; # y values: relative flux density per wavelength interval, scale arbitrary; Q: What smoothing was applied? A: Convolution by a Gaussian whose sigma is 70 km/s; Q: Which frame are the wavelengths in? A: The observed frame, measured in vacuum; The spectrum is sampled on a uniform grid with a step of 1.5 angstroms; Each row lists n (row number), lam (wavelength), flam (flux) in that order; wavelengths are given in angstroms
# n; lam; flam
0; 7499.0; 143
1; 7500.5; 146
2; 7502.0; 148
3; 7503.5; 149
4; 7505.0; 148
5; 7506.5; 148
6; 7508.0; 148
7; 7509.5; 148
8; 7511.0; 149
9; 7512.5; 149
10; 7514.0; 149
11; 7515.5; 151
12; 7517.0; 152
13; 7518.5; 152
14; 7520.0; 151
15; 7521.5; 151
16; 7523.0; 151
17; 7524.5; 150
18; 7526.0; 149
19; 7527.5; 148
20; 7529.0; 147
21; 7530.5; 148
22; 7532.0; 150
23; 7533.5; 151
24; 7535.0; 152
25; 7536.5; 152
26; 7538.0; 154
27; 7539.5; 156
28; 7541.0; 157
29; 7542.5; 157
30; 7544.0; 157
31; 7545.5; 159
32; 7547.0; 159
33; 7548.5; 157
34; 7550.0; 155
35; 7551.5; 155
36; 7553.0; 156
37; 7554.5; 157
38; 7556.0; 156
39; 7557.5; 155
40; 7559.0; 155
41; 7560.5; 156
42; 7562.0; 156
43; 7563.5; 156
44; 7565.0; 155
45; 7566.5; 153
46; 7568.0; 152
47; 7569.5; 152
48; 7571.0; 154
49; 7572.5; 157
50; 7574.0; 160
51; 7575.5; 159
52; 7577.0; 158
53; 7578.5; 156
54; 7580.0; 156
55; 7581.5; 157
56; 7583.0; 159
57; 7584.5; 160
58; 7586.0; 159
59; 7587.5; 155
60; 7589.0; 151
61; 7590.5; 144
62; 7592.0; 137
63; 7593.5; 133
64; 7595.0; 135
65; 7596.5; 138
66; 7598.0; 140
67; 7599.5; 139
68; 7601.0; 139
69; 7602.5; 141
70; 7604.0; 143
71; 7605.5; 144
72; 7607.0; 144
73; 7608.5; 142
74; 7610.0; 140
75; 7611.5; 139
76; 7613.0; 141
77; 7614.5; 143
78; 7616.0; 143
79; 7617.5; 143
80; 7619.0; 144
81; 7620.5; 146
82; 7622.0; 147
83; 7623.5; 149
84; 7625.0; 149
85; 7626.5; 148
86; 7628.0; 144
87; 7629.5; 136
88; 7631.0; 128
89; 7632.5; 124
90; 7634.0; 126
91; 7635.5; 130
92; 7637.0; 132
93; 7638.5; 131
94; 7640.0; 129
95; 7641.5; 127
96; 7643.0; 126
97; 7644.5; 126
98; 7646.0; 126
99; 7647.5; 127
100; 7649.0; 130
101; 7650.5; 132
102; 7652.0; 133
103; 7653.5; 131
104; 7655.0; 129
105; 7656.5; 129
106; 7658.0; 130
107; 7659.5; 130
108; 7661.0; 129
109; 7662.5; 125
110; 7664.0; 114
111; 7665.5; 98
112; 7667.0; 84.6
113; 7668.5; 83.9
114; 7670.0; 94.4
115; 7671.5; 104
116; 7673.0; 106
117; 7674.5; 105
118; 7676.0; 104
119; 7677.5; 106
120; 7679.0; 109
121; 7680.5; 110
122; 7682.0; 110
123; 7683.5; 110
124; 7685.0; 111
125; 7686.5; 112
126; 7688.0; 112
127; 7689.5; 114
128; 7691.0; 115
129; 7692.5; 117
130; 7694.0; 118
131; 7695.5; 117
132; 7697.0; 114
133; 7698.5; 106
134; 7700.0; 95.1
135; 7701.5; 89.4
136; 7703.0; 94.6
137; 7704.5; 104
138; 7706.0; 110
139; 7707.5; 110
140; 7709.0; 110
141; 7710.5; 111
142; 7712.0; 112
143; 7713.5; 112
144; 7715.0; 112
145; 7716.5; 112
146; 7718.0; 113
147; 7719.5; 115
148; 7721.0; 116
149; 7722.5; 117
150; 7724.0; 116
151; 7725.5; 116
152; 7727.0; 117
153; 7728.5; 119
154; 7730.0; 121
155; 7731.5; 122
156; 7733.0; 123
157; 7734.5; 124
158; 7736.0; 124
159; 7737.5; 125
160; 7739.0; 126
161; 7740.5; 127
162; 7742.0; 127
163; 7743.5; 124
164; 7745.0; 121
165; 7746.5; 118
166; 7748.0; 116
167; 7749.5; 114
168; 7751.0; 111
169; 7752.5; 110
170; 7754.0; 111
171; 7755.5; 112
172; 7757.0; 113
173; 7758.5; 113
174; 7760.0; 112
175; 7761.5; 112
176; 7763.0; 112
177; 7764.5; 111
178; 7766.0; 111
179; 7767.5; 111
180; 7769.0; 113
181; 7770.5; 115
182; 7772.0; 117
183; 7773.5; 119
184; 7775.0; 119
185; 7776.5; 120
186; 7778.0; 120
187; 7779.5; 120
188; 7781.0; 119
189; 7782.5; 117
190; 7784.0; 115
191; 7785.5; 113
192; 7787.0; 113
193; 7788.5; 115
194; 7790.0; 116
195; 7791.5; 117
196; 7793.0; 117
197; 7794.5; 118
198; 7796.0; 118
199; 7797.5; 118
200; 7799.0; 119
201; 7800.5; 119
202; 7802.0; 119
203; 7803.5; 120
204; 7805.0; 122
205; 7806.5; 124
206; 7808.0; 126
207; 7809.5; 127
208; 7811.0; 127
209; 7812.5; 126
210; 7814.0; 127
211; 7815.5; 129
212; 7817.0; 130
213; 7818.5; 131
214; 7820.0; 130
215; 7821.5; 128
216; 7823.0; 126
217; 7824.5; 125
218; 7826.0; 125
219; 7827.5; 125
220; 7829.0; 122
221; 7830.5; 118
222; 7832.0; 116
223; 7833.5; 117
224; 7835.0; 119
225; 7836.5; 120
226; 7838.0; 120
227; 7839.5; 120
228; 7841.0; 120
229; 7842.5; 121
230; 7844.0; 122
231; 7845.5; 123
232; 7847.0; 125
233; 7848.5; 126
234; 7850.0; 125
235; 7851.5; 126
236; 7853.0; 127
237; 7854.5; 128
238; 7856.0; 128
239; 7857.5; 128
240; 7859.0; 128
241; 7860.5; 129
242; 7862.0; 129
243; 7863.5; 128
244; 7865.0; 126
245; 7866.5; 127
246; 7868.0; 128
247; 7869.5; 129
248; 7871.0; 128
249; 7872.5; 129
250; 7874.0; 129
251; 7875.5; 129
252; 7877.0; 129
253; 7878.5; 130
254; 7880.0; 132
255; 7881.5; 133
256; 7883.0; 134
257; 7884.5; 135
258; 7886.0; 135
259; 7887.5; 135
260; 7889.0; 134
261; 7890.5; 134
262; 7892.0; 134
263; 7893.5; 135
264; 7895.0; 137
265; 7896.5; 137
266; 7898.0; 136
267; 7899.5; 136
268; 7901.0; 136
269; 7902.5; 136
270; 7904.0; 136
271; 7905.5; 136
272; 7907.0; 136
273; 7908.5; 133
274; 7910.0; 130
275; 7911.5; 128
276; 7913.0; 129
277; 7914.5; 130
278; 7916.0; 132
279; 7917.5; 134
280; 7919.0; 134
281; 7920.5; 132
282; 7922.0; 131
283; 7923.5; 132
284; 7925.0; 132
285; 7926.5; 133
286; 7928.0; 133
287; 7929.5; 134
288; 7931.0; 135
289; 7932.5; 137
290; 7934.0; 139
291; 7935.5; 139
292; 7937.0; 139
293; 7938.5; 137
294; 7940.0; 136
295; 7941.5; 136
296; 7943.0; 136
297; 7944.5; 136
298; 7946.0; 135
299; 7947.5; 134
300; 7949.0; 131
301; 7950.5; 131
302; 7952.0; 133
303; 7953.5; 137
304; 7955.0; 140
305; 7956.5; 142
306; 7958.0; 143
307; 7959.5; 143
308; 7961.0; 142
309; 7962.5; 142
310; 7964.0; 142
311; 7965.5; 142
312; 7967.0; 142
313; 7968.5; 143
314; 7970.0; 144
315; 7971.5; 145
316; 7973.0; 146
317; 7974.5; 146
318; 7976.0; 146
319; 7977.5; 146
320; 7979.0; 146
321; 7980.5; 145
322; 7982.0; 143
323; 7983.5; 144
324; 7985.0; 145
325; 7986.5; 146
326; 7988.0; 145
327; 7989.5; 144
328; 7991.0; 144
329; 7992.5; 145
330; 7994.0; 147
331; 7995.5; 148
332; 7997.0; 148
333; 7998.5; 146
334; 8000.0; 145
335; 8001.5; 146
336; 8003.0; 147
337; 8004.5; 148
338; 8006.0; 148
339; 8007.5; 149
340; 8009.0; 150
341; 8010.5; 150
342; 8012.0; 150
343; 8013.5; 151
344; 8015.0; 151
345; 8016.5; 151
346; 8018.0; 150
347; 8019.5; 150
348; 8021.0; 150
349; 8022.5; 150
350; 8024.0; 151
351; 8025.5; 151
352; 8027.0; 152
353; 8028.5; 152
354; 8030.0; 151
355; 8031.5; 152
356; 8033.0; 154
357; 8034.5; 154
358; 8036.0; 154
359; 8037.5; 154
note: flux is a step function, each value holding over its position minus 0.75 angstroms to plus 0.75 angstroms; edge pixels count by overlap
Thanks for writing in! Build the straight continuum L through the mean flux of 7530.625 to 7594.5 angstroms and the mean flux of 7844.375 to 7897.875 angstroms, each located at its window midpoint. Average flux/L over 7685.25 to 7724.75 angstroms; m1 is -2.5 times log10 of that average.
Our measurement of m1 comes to 0.28 mag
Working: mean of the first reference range 154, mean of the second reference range 130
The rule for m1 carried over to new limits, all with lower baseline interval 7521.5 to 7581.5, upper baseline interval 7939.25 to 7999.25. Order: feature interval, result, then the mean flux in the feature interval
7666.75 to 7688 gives 0.40 mag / 104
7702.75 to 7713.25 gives 0.35 mag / 108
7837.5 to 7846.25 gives 0.20 mag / 121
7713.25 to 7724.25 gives 0.29 mag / 114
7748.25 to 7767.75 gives 0.31 mag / 112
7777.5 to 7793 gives 0.26 mag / 116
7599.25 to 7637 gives 0.09 mag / 140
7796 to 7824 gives 0.18 mag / 125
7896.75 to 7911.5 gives 0.07 mag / 135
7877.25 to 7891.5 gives 0.09 mag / 133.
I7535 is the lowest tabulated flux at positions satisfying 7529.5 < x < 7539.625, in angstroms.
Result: 148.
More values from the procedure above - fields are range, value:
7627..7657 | 124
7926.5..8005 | 131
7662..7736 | 83.9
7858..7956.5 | 126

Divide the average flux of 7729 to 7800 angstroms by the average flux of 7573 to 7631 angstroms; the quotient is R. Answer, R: 0.8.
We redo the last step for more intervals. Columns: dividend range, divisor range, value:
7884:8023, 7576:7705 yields 1.09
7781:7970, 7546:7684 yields 0.94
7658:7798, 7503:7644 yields 0.77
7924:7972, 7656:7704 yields 1.26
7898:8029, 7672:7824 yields 1.22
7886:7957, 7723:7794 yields 1.15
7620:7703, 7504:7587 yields 0.78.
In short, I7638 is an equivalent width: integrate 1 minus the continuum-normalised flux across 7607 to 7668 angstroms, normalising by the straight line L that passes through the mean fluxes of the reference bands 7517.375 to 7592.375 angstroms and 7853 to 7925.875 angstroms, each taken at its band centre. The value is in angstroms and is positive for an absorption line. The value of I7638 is 6.8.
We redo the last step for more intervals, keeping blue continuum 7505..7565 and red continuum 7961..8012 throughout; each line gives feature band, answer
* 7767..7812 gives 9.1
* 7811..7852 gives 6.7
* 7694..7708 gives 4.2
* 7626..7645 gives 2.5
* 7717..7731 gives 3.1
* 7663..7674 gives 3.8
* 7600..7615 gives 1.0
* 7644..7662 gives 2.6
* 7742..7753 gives 2.4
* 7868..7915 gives 4.5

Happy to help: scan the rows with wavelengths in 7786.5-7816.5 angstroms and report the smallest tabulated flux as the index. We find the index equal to 113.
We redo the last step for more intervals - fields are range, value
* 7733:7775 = 110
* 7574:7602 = 133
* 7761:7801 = 111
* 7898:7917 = 128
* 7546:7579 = 152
